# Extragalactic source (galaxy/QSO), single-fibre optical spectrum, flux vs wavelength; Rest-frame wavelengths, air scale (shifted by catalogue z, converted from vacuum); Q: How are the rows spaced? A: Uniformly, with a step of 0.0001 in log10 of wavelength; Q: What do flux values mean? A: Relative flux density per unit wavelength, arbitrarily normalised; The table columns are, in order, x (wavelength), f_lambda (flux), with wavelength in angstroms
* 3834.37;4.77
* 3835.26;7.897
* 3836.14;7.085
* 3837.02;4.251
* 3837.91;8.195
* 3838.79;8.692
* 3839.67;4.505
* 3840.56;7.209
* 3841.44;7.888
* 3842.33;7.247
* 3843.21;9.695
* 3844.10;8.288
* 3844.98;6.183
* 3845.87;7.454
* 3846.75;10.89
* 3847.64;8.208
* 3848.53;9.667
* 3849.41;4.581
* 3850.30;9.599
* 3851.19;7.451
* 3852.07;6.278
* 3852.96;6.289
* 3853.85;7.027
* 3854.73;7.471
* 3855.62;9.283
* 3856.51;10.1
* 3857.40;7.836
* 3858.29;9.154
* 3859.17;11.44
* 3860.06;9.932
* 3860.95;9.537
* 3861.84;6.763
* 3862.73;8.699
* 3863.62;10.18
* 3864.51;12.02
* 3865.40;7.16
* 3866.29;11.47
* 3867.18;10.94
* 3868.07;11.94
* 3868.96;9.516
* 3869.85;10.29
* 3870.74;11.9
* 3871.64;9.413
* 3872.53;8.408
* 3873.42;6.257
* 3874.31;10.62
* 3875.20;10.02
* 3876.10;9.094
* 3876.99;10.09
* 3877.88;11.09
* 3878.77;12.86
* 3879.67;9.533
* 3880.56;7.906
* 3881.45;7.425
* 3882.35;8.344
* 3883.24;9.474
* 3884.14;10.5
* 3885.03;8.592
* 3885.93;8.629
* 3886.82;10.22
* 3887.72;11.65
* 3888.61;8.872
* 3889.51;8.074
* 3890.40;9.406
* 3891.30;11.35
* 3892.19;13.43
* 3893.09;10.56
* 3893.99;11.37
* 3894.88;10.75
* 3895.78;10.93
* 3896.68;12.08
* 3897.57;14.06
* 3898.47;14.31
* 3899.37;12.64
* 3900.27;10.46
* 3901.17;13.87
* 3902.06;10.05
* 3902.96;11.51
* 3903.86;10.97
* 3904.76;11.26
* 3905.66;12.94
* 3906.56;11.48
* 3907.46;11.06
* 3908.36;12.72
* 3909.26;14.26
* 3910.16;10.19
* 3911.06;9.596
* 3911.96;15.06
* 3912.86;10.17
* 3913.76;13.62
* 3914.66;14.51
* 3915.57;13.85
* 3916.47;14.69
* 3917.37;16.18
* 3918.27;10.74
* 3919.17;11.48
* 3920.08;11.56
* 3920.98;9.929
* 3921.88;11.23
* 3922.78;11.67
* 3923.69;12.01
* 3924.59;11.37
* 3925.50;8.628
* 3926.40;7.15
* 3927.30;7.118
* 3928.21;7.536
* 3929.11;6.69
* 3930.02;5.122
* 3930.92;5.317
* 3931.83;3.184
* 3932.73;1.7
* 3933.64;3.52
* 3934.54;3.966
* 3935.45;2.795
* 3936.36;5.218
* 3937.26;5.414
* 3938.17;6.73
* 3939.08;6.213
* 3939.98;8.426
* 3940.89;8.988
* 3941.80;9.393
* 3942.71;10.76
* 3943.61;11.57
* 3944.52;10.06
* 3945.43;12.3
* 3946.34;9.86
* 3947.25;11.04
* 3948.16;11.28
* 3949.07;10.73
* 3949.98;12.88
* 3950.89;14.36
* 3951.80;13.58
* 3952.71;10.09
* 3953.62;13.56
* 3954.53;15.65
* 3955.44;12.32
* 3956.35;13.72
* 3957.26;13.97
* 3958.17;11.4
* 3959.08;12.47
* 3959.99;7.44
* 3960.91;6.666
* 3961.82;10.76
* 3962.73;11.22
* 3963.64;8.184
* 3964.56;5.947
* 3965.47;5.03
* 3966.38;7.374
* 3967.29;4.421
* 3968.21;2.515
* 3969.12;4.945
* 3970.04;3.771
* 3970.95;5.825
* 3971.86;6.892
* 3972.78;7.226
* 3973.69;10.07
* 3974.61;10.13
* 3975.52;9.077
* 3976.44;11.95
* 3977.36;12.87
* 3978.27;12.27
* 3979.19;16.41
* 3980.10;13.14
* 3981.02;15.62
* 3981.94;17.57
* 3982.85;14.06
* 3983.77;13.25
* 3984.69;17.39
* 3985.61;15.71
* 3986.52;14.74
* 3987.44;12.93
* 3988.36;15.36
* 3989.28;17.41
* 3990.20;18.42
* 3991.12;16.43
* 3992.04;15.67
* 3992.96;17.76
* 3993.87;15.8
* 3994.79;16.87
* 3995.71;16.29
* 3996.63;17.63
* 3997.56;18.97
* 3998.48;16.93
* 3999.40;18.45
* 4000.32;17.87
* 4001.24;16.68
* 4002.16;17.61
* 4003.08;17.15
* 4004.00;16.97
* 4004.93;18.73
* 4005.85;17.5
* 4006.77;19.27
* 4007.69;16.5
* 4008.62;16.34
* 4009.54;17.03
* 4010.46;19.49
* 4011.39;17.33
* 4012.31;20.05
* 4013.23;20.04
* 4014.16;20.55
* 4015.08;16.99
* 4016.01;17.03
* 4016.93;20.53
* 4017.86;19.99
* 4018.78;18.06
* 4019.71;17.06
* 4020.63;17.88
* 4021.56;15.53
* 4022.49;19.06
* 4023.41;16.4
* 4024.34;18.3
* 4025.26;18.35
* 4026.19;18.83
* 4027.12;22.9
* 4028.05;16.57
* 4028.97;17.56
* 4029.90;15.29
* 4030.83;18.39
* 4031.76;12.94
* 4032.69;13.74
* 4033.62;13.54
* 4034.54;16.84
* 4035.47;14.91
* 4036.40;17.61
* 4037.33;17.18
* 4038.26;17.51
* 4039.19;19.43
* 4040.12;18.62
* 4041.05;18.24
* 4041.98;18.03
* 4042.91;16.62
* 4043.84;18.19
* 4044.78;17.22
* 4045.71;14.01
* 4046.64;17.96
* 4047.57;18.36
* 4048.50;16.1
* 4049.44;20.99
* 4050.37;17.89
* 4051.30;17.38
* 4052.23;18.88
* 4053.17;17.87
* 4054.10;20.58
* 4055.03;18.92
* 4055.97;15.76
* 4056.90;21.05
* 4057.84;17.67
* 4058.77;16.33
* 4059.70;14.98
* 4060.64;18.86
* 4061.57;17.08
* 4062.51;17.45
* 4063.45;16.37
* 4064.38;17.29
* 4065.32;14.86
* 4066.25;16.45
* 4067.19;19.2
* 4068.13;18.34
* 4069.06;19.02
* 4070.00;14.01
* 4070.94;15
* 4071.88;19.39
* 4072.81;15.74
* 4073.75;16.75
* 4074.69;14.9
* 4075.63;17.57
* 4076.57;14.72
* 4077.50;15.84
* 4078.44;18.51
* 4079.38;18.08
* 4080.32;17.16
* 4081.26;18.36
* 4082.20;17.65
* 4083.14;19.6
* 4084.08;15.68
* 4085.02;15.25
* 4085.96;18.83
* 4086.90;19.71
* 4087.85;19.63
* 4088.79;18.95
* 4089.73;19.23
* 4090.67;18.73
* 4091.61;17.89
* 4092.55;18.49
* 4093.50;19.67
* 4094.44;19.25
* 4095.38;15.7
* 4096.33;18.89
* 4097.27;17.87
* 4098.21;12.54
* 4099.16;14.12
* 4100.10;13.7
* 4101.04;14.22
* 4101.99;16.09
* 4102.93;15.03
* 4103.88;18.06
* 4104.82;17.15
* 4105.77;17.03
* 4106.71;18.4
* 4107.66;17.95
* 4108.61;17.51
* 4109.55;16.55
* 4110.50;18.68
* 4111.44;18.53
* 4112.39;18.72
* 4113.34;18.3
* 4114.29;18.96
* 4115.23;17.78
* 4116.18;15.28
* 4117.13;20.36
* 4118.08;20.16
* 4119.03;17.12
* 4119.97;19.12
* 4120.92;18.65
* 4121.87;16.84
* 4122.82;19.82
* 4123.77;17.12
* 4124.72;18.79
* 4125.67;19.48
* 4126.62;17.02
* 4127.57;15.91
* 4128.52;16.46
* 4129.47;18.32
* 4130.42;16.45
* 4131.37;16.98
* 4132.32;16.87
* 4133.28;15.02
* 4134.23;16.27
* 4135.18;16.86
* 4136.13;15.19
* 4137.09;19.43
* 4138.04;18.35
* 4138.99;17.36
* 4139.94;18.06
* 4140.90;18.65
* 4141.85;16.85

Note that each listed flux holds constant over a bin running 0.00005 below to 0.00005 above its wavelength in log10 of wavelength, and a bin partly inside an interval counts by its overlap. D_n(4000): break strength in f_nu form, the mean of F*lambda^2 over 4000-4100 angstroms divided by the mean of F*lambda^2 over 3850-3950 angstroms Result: 1.92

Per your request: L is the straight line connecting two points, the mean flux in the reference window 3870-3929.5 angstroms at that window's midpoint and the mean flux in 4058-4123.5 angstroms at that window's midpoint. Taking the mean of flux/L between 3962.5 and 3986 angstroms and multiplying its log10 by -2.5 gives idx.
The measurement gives 0.31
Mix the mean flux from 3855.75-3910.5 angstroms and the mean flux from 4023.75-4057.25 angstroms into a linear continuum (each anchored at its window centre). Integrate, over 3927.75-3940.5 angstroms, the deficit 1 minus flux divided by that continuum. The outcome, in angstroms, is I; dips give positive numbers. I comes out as 7.6 angstroms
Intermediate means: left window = 10.4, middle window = 5.15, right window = 17.6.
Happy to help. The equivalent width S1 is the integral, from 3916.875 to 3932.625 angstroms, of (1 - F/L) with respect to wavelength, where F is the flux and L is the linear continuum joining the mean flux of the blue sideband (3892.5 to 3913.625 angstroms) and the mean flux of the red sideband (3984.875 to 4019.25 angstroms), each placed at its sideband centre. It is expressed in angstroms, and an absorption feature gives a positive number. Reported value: 4.77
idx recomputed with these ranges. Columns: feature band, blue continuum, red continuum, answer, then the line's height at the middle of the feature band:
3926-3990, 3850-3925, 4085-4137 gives 0.294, 12.8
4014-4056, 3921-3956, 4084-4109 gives -0.250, 14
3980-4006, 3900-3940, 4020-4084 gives -0.190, 13.9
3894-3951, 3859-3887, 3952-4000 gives 0.075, 11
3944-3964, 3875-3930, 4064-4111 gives 0.100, 12.7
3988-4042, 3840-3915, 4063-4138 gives -0.204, 14.5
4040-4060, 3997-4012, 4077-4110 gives -0.018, 17.5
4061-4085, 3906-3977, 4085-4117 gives -0.059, 16.1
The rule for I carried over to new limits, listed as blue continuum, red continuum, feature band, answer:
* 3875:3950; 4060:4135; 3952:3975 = 5.91 angstroms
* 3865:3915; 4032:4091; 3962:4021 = 1.37 angstroms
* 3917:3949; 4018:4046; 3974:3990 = -1.64 angstroms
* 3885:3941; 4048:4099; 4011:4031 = -4.30 angstroms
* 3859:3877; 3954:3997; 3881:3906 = -1.32 angstroms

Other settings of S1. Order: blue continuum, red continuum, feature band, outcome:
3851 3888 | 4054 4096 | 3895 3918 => -3.4 angstroms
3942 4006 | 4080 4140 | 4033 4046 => -1.7 angstroms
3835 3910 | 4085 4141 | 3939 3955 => 1.1 angstroms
